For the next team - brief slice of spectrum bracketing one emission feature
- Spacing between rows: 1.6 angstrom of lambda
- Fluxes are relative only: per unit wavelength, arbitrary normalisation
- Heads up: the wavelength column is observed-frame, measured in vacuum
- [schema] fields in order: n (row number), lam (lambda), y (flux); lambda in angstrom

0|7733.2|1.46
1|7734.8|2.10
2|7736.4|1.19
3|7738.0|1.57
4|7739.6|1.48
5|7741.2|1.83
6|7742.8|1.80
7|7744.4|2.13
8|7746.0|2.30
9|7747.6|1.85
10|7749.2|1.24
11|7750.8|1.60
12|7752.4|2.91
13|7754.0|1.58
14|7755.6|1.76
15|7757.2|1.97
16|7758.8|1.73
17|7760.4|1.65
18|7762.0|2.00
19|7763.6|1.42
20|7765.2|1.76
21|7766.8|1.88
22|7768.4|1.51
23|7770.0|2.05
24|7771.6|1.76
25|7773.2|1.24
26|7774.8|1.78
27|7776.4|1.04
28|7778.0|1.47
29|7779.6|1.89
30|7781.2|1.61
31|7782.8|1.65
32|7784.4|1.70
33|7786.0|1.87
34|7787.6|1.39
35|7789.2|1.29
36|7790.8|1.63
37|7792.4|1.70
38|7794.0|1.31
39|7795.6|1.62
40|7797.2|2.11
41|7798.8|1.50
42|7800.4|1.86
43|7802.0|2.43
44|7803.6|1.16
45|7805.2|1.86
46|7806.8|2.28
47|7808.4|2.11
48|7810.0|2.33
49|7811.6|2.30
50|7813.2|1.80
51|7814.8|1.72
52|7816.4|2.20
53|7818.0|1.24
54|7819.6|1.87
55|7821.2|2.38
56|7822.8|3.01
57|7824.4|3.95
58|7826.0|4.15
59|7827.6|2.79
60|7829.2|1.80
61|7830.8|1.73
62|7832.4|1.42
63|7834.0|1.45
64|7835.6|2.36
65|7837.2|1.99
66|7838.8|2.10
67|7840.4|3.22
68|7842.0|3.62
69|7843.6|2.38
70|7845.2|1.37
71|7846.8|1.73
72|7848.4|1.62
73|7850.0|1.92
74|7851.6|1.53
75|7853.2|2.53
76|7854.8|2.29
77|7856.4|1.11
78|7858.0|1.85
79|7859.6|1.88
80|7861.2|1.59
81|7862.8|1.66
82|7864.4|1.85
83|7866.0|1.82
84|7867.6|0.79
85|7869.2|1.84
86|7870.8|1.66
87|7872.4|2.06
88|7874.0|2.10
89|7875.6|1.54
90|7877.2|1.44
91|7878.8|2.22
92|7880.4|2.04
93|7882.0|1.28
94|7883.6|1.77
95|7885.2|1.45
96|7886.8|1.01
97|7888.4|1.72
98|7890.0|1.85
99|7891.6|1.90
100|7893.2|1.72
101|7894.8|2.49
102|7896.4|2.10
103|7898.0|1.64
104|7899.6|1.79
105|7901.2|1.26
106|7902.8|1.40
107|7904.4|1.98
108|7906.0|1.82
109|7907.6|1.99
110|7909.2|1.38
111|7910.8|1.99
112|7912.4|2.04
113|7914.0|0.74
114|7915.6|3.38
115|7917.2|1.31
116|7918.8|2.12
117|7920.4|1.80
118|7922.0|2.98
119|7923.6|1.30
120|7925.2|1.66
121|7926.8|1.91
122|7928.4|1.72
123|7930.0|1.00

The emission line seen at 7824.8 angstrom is [S II] 6716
